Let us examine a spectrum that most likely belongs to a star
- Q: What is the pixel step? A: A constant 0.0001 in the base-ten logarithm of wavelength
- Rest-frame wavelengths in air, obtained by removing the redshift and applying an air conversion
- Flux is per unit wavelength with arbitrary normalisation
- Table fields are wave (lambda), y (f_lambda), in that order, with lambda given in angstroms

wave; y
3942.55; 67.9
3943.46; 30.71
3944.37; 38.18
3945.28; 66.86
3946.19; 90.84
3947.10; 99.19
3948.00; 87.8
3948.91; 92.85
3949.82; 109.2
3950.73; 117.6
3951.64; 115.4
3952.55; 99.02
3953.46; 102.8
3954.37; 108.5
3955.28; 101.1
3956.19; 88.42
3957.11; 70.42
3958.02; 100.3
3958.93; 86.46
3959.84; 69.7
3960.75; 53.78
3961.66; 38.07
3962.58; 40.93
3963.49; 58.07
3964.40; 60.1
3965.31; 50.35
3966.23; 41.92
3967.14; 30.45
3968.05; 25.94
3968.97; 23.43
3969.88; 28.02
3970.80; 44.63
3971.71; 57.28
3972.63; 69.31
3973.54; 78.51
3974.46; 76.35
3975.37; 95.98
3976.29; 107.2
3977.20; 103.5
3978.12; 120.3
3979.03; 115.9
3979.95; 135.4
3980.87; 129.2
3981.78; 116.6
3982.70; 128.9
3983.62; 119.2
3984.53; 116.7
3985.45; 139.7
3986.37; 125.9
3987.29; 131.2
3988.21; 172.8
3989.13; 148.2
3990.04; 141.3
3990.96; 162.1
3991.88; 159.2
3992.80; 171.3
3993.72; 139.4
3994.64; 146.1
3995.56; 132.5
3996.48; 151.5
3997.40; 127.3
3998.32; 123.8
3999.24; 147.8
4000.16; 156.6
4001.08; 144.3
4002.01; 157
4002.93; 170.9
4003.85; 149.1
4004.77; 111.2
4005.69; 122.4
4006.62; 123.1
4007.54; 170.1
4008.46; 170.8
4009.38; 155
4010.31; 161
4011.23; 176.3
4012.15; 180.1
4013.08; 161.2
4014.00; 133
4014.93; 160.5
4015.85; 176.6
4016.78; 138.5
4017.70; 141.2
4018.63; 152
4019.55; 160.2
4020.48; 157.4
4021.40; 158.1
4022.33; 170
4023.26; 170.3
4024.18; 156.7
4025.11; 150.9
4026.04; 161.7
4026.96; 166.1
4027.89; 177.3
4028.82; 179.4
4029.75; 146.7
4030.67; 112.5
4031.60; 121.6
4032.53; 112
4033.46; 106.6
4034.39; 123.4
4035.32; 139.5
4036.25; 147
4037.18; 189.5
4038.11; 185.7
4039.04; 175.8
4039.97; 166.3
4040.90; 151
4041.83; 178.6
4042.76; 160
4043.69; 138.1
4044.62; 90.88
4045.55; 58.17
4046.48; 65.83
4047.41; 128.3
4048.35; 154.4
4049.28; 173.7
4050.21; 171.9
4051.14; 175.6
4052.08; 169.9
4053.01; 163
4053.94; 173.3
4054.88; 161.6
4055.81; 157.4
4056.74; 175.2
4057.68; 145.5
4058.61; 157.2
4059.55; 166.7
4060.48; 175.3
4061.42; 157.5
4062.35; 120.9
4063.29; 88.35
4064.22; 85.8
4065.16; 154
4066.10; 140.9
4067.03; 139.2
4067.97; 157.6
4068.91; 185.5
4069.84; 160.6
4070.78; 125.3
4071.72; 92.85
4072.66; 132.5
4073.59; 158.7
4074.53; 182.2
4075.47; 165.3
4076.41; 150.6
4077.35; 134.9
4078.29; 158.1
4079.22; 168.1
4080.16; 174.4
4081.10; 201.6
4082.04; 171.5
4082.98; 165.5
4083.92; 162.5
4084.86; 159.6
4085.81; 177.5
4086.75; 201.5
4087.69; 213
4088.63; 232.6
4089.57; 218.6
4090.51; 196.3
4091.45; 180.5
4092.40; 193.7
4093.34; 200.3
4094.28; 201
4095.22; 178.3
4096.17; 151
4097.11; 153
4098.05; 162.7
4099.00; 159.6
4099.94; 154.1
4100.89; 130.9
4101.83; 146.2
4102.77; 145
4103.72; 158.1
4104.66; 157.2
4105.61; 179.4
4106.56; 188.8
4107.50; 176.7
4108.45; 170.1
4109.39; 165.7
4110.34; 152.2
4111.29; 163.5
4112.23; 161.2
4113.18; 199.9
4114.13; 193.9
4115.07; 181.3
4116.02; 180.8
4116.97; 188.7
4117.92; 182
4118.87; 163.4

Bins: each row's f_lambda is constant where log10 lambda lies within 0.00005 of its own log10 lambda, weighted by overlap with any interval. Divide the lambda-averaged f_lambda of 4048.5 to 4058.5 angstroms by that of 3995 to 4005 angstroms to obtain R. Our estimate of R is 1.16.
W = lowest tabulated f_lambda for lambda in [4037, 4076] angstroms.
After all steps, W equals 58.17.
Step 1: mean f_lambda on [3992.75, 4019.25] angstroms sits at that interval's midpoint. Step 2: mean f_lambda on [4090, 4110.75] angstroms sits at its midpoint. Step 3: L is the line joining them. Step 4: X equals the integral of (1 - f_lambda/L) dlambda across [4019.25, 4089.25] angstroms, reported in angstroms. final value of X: 2.30 angstroms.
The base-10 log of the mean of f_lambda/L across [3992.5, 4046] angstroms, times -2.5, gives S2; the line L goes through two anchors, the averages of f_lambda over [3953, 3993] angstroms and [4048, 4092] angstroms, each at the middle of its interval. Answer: -0.19 mag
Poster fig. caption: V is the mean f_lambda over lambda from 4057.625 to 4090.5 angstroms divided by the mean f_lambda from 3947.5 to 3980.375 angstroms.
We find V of 2.06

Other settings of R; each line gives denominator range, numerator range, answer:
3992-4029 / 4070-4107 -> 1.10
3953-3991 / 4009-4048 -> 1.65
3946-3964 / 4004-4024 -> 1.79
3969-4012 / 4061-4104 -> 1.26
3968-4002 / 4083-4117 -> 1.49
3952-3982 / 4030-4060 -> 1.92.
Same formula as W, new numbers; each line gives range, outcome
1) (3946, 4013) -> 23.43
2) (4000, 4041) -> 106.6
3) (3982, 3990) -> 116.7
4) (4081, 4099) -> 151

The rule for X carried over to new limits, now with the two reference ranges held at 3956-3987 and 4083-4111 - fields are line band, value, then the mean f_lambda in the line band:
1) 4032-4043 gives -1.9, 153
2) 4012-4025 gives -4.7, 157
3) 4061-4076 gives 1.3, 140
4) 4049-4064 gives -1.4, 157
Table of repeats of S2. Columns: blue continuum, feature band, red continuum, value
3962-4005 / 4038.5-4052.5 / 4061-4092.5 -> 0.00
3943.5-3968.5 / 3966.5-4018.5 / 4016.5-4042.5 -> -0.10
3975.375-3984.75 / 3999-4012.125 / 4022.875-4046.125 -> -0.16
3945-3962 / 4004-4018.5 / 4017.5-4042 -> -0.10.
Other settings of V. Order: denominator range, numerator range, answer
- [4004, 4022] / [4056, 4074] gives 0.94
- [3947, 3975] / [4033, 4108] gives 2.22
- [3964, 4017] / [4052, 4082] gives 1.24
